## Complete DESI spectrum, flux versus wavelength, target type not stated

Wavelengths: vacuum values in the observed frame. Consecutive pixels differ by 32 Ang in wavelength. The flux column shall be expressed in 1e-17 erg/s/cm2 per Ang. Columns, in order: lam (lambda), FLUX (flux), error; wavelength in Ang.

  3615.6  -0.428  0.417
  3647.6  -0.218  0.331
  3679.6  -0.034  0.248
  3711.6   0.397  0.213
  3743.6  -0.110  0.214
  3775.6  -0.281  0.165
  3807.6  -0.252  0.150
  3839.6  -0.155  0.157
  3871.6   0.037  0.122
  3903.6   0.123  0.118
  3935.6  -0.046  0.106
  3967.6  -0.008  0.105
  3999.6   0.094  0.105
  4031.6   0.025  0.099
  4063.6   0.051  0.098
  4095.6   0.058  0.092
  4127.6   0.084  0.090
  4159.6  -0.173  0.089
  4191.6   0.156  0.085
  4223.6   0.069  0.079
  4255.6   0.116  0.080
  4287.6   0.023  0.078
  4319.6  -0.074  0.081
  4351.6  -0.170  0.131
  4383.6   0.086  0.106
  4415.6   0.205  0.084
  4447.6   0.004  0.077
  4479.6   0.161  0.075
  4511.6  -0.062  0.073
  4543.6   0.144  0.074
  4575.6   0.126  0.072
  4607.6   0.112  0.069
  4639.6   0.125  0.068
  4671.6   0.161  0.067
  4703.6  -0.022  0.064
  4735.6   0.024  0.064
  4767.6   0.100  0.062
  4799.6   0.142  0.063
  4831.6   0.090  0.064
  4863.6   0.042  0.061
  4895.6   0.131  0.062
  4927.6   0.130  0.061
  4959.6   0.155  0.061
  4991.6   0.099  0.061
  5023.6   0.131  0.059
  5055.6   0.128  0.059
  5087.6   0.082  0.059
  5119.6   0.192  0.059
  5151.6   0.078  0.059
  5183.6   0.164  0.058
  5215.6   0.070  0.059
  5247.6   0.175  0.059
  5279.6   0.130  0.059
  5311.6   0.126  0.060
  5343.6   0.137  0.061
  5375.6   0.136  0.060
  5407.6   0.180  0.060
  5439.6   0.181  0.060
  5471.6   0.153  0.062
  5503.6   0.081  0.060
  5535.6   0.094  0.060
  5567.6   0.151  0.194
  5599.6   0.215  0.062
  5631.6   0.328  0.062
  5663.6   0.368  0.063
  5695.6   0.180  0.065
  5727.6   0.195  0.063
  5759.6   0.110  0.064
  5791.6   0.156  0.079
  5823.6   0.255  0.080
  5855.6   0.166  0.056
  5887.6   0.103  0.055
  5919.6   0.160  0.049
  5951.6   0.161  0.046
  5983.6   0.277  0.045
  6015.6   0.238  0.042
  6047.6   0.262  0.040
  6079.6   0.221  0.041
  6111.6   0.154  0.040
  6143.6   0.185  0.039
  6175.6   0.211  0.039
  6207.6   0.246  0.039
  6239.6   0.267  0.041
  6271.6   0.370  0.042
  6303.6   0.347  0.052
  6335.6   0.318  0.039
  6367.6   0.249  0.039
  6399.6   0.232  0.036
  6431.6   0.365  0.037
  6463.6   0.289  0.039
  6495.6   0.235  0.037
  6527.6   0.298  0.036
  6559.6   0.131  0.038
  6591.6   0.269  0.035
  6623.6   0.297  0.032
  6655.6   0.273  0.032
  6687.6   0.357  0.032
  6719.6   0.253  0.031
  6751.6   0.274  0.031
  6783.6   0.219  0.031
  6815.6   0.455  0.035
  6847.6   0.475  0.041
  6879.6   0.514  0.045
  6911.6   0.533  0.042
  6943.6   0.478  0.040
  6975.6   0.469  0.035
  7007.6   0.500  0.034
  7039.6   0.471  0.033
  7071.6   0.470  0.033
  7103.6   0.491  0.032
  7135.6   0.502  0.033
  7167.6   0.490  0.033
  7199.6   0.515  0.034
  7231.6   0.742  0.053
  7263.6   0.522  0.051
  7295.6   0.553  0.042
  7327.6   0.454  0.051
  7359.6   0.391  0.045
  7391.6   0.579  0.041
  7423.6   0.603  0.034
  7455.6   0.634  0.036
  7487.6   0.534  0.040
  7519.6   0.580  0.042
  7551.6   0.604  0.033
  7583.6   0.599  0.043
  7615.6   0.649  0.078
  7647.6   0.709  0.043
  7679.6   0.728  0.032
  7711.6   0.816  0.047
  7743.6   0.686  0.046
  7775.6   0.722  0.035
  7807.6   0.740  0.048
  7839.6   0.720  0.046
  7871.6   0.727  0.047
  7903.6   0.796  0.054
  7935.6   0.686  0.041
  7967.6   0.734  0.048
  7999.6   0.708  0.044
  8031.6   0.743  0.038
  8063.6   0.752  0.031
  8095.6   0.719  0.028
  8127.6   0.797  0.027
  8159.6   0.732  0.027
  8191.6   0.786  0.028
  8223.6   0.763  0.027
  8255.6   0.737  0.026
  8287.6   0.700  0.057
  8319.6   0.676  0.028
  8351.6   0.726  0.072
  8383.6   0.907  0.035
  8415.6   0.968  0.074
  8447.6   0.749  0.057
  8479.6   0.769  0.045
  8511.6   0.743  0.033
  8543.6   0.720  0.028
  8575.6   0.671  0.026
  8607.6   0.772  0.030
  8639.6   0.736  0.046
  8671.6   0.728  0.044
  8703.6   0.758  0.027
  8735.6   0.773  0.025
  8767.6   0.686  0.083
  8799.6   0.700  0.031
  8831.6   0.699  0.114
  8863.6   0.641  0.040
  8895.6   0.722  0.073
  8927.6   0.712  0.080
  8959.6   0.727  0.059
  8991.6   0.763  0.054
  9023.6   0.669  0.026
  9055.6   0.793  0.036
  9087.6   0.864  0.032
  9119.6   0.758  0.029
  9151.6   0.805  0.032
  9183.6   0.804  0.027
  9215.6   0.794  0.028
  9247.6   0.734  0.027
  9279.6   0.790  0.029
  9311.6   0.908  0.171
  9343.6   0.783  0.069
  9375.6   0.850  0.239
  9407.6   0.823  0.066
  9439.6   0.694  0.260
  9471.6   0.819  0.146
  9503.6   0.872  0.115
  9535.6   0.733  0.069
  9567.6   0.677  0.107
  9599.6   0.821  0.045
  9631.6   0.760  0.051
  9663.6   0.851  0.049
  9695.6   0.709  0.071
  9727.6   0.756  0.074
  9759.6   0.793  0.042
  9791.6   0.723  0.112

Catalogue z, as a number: 0.710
